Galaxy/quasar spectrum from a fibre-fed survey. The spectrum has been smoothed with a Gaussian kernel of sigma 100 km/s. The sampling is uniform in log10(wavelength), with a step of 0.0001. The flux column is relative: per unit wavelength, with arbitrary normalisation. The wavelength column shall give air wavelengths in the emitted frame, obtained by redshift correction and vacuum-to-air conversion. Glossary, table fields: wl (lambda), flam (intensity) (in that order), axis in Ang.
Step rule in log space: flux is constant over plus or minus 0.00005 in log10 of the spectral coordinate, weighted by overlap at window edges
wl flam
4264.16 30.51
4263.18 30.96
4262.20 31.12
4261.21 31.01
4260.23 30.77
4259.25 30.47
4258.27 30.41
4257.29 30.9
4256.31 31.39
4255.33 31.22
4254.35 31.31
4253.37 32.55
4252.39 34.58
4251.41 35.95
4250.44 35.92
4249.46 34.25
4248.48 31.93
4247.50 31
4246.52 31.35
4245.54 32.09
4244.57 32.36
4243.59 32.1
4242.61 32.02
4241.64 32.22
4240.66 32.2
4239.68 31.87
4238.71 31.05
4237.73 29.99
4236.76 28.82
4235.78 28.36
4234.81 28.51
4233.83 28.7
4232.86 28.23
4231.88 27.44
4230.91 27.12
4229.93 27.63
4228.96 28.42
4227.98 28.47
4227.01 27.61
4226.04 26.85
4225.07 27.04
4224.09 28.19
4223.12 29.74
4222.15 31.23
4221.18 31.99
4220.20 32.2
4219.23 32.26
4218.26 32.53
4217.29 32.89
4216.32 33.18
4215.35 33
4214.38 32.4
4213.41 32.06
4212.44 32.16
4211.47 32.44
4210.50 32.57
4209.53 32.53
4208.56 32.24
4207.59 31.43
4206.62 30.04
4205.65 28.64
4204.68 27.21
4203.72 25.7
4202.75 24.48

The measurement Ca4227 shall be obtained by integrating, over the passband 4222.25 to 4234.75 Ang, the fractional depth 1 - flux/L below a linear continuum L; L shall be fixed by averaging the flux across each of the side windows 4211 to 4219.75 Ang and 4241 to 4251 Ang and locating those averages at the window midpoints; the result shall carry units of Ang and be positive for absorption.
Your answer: 1.7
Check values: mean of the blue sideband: 32.6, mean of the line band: 28.1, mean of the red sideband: 32.6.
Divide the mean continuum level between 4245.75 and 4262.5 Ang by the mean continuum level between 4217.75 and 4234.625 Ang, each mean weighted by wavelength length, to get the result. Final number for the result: 1.10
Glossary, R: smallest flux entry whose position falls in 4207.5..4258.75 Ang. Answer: 26.85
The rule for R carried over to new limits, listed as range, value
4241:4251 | 31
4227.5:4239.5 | 27.12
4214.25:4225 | 28.19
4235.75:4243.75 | 28.36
